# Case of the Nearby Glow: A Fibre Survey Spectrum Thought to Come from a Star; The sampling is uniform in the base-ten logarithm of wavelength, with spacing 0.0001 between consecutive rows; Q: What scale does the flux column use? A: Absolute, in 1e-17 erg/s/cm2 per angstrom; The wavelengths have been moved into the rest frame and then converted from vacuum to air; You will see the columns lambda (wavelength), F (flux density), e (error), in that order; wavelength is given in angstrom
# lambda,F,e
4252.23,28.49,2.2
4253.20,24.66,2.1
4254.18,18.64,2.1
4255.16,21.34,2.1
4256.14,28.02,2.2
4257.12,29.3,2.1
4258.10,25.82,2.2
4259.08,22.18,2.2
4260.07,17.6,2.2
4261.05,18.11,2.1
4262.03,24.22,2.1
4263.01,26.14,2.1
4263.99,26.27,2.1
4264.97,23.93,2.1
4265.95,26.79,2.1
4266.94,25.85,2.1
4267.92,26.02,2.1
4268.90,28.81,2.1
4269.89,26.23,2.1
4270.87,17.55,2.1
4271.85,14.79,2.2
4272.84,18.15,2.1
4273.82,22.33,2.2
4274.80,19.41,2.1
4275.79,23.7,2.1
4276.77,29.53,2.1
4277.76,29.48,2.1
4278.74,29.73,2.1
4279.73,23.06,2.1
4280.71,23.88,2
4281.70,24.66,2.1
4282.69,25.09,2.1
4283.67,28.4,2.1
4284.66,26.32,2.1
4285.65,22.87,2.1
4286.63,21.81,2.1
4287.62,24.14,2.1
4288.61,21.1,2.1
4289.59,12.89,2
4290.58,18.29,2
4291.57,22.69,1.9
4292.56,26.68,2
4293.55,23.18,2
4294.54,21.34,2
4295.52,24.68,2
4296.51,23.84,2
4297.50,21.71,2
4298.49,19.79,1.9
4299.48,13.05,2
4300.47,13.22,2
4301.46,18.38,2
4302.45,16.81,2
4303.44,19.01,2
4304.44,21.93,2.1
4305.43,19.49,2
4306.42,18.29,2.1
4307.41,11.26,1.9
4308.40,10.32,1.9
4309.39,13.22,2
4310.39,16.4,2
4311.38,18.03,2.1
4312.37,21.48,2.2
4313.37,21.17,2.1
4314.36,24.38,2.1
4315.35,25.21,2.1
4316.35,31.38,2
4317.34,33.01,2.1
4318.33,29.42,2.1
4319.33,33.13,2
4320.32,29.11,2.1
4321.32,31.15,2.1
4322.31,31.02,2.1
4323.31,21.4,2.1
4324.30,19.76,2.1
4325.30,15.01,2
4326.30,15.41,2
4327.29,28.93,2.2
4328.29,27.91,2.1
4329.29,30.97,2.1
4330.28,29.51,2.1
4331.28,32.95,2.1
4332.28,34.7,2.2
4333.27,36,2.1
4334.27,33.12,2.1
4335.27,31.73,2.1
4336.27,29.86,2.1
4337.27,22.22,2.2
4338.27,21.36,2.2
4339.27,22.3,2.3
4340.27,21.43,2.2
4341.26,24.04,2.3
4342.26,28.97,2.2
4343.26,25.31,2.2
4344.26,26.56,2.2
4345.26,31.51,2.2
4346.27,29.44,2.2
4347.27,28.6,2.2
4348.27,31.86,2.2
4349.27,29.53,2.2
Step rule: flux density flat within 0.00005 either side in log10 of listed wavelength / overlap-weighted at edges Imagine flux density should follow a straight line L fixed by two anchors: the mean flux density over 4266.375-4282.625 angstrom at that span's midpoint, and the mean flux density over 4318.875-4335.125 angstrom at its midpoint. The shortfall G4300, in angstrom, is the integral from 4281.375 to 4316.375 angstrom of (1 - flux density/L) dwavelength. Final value 7.3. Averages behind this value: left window 24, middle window 20.5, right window 28.2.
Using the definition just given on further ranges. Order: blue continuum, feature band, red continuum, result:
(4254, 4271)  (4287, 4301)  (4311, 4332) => 2.7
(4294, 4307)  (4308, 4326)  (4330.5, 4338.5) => 0.9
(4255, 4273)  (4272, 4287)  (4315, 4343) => 0.1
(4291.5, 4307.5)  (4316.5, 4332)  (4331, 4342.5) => -1.3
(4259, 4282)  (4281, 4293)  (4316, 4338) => 1.0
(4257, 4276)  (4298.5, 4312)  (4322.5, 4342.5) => 4.7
